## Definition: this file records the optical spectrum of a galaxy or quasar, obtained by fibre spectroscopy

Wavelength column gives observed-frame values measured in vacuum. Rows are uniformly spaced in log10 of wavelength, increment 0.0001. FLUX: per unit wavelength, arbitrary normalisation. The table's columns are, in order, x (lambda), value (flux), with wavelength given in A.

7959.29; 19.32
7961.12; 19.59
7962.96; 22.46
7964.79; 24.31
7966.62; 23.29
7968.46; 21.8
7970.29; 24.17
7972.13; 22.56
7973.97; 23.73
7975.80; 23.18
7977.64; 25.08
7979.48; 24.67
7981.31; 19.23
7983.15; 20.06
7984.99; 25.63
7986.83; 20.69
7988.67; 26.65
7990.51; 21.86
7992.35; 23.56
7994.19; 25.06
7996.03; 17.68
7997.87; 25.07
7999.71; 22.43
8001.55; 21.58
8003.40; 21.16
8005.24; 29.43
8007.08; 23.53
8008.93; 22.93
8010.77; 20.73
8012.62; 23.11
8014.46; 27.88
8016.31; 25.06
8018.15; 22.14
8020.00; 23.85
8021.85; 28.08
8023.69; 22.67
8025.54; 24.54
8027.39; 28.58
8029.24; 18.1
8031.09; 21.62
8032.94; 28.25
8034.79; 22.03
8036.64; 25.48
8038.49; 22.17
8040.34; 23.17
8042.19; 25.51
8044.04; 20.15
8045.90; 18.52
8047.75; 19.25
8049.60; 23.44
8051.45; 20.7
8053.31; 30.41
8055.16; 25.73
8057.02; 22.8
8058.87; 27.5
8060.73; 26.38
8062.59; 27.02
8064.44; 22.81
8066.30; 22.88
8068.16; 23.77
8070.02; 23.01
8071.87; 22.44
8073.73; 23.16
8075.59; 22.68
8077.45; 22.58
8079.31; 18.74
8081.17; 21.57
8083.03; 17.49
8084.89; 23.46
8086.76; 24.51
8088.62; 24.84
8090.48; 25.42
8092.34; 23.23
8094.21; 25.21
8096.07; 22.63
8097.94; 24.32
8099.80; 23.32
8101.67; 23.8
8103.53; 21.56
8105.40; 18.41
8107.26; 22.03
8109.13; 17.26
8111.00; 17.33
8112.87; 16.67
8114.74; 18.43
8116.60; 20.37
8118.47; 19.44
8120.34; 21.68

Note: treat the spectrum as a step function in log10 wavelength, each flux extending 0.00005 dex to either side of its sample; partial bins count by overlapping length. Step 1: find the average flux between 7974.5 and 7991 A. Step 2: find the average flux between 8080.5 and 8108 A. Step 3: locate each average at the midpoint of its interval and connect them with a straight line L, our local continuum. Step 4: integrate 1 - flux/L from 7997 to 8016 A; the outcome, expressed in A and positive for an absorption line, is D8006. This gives -0.68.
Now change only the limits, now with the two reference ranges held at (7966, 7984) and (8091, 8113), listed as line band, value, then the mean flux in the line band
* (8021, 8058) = -2.3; 23.6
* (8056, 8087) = -1.7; 23.1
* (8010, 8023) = -1.2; 24.4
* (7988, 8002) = -0.2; 23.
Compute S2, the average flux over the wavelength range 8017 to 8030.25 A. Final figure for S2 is 24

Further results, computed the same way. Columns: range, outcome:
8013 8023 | 25.2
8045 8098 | 23.3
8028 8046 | 22.8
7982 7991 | 22.9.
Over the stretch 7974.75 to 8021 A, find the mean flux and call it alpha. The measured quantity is 23.3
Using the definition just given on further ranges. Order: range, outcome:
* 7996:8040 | 23.8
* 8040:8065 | 23.8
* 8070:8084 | 21.4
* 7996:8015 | 23.4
